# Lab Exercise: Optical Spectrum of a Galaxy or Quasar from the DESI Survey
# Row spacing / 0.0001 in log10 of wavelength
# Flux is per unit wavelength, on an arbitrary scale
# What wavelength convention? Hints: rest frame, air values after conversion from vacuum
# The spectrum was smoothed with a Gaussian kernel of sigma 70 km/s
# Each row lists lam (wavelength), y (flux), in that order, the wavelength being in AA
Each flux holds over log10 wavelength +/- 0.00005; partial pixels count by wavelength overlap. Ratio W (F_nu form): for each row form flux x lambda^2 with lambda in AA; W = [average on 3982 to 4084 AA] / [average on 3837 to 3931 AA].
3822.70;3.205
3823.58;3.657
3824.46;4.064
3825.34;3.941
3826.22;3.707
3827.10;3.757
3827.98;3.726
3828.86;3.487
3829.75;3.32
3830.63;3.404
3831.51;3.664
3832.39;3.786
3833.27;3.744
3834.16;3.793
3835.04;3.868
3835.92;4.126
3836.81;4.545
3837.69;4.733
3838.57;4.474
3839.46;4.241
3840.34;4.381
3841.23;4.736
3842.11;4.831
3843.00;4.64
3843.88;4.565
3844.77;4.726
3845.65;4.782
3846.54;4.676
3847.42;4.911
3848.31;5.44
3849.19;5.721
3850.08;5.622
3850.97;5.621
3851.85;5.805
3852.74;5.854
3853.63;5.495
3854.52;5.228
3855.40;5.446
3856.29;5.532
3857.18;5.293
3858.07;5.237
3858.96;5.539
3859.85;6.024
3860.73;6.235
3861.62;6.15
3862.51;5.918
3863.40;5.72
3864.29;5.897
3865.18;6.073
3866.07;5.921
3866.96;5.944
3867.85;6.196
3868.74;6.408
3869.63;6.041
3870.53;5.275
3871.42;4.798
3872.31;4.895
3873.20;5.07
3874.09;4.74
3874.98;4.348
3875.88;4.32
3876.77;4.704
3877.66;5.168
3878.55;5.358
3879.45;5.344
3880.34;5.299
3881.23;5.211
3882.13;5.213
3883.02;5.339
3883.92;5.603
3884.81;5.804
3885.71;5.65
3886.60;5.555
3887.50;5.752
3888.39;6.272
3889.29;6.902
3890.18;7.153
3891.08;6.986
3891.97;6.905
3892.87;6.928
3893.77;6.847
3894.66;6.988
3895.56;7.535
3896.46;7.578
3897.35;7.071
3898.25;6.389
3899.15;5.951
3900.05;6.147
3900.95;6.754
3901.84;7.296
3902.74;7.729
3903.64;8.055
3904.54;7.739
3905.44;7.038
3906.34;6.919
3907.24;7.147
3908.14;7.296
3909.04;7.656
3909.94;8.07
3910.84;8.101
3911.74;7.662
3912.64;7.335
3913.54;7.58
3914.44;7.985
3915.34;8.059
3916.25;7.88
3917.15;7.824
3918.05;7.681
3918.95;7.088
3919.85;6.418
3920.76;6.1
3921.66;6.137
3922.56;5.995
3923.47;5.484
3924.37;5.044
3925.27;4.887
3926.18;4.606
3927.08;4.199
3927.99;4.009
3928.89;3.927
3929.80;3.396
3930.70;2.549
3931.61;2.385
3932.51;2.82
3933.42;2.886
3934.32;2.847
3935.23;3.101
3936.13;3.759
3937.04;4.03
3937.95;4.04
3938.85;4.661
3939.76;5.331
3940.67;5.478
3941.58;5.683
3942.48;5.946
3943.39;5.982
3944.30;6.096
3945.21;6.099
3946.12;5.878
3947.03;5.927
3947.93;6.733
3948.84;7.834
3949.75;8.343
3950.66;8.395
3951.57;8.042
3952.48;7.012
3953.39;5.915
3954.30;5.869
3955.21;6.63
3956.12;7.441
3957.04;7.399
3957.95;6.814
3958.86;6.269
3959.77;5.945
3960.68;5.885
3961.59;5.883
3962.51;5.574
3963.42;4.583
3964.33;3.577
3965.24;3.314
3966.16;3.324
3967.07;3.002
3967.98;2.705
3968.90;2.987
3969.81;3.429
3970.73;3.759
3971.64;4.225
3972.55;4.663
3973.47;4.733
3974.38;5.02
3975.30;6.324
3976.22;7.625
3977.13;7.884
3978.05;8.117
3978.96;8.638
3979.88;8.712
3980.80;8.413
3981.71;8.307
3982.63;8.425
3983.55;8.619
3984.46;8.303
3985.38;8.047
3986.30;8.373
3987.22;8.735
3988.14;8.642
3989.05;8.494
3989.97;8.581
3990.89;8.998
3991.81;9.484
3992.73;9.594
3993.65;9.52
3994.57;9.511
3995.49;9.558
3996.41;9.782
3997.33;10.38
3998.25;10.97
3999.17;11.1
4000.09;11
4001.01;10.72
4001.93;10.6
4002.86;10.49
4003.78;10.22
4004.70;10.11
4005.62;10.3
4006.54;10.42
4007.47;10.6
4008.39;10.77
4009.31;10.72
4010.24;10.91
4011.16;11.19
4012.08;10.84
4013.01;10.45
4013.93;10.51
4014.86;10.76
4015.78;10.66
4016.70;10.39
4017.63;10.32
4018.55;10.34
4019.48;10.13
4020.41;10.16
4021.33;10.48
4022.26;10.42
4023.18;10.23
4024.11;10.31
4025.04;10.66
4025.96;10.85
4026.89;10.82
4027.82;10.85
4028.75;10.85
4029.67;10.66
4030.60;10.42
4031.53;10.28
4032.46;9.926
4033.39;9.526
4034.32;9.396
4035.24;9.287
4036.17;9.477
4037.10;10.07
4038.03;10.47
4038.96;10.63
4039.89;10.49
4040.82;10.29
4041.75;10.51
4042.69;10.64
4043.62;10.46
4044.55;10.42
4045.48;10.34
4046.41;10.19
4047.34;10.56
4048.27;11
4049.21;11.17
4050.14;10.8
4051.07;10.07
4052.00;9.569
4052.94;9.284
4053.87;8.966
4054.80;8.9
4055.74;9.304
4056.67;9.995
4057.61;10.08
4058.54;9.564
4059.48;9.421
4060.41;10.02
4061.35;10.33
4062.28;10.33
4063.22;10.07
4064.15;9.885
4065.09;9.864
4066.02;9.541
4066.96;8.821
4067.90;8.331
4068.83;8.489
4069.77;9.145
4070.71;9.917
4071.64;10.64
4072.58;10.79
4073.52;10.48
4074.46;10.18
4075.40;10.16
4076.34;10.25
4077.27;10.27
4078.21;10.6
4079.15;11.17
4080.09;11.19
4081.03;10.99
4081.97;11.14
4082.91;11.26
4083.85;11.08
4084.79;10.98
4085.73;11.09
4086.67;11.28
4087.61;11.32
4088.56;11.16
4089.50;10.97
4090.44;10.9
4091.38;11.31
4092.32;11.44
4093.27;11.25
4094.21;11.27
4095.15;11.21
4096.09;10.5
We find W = 1.84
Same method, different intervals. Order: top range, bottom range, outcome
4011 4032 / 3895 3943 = 1.87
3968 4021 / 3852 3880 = 1.74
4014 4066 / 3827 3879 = 2.24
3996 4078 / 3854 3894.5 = 1.95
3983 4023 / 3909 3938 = 1.90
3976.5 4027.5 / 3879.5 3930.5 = 1.60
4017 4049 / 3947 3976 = 1.93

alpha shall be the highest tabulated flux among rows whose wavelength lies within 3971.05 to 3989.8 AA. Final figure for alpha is 8.735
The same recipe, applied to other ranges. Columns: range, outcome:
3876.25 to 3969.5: 8.395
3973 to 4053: 11.19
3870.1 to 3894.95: 7.153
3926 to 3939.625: 4.661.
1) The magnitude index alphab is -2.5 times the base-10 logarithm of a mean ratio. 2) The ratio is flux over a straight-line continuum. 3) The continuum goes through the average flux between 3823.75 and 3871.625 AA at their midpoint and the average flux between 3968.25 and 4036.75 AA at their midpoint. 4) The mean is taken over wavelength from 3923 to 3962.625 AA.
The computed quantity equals 0.379 mag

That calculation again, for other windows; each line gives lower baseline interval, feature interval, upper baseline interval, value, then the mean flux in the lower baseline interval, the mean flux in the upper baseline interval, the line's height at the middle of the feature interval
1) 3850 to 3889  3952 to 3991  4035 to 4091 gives 0.25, 5.52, 10.2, 8.02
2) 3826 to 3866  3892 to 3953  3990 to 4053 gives 0.16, 4.87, 10.3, 7.25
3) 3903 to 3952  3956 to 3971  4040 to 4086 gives 0.42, 5.97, 10.2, 7.09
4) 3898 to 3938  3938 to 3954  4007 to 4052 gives 0.11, 5.92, 10.4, 7.06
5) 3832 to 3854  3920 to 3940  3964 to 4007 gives 0.49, 4.76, 7.84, 6.65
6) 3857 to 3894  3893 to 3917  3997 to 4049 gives -0.10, 5.71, 10.5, 6.66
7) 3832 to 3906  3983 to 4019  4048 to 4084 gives -0.16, 5.64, 10.1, 8.61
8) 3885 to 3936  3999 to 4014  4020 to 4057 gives -0.16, 6.2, 10.2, 9.21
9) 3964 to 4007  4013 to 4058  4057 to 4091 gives -0.11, 7.84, 10.3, 9.25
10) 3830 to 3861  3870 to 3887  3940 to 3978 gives -0.01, 4.86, 5.73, 5.12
